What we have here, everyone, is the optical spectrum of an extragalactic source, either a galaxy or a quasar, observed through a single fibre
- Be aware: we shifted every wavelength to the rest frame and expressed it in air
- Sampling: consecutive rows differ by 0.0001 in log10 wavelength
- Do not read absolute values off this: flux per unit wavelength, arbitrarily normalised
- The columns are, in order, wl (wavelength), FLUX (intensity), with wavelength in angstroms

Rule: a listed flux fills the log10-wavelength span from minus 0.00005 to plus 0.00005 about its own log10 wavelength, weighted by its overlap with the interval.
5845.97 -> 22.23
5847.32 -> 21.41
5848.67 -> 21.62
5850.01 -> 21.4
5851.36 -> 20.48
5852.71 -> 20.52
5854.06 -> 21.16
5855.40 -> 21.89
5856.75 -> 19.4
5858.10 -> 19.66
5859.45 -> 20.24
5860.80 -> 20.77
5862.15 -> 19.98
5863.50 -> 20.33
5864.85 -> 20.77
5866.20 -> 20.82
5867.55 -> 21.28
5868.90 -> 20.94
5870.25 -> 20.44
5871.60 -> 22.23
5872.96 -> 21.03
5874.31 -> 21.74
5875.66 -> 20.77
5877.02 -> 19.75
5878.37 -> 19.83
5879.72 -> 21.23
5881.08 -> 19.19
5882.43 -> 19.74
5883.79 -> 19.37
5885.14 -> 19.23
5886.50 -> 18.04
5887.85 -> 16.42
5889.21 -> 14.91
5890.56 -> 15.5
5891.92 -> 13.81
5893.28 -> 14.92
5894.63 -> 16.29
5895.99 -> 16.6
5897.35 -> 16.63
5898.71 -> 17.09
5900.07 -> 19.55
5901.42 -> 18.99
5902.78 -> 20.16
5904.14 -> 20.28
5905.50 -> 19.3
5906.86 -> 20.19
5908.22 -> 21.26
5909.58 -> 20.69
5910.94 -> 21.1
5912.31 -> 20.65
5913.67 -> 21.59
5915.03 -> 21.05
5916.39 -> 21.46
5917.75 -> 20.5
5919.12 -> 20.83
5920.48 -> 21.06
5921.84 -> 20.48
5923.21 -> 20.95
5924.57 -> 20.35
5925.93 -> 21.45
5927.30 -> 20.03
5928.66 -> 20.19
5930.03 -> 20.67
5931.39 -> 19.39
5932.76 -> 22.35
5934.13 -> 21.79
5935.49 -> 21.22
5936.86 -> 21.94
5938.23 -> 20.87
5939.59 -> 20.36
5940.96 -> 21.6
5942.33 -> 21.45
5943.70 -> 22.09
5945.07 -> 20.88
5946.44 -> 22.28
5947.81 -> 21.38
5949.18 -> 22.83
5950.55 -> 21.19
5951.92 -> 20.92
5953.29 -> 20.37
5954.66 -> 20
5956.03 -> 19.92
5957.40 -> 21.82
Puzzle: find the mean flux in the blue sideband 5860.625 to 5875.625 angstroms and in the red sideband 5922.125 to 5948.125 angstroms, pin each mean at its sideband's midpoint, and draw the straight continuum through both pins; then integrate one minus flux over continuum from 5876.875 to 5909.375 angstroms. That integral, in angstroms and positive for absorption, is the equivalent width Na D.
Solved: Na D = 4.2 angstroms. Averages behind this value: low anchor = 20.9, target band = 18.3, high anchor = 21.1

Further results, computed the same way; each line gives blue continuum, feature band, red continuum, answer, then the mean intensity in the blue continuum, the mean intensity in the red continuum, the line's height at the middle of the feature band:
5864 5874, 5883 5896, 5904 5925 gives 2.7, 21.1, 20.7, 20.9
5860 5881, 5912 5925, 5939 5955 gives 0.1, 20.7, 21.3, 21.1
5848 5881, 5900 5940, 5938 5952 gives 1.0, 20.7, 21.5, 21.2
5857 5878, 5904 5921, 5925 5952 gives 0.2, 20.7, 21.2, 21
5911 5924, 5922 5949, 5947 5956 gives -0.2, 20.9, 21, 21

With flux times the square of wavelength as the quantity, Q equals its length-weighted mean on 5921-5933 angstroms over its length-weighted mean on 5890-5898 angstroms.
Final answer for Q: 1.33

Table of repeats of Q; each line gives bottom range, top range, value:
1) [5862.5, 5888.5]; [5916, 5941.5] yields 1.06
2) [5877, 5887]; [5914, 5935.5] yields 1.08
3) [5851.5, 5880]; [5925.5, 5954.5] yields 1.05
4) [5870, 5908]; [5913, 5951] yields 1.15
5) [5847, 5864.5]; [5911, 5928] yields 1.03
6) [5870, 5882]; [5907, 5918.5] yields 1.03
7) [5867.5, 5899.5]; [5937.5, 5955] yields 1.17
